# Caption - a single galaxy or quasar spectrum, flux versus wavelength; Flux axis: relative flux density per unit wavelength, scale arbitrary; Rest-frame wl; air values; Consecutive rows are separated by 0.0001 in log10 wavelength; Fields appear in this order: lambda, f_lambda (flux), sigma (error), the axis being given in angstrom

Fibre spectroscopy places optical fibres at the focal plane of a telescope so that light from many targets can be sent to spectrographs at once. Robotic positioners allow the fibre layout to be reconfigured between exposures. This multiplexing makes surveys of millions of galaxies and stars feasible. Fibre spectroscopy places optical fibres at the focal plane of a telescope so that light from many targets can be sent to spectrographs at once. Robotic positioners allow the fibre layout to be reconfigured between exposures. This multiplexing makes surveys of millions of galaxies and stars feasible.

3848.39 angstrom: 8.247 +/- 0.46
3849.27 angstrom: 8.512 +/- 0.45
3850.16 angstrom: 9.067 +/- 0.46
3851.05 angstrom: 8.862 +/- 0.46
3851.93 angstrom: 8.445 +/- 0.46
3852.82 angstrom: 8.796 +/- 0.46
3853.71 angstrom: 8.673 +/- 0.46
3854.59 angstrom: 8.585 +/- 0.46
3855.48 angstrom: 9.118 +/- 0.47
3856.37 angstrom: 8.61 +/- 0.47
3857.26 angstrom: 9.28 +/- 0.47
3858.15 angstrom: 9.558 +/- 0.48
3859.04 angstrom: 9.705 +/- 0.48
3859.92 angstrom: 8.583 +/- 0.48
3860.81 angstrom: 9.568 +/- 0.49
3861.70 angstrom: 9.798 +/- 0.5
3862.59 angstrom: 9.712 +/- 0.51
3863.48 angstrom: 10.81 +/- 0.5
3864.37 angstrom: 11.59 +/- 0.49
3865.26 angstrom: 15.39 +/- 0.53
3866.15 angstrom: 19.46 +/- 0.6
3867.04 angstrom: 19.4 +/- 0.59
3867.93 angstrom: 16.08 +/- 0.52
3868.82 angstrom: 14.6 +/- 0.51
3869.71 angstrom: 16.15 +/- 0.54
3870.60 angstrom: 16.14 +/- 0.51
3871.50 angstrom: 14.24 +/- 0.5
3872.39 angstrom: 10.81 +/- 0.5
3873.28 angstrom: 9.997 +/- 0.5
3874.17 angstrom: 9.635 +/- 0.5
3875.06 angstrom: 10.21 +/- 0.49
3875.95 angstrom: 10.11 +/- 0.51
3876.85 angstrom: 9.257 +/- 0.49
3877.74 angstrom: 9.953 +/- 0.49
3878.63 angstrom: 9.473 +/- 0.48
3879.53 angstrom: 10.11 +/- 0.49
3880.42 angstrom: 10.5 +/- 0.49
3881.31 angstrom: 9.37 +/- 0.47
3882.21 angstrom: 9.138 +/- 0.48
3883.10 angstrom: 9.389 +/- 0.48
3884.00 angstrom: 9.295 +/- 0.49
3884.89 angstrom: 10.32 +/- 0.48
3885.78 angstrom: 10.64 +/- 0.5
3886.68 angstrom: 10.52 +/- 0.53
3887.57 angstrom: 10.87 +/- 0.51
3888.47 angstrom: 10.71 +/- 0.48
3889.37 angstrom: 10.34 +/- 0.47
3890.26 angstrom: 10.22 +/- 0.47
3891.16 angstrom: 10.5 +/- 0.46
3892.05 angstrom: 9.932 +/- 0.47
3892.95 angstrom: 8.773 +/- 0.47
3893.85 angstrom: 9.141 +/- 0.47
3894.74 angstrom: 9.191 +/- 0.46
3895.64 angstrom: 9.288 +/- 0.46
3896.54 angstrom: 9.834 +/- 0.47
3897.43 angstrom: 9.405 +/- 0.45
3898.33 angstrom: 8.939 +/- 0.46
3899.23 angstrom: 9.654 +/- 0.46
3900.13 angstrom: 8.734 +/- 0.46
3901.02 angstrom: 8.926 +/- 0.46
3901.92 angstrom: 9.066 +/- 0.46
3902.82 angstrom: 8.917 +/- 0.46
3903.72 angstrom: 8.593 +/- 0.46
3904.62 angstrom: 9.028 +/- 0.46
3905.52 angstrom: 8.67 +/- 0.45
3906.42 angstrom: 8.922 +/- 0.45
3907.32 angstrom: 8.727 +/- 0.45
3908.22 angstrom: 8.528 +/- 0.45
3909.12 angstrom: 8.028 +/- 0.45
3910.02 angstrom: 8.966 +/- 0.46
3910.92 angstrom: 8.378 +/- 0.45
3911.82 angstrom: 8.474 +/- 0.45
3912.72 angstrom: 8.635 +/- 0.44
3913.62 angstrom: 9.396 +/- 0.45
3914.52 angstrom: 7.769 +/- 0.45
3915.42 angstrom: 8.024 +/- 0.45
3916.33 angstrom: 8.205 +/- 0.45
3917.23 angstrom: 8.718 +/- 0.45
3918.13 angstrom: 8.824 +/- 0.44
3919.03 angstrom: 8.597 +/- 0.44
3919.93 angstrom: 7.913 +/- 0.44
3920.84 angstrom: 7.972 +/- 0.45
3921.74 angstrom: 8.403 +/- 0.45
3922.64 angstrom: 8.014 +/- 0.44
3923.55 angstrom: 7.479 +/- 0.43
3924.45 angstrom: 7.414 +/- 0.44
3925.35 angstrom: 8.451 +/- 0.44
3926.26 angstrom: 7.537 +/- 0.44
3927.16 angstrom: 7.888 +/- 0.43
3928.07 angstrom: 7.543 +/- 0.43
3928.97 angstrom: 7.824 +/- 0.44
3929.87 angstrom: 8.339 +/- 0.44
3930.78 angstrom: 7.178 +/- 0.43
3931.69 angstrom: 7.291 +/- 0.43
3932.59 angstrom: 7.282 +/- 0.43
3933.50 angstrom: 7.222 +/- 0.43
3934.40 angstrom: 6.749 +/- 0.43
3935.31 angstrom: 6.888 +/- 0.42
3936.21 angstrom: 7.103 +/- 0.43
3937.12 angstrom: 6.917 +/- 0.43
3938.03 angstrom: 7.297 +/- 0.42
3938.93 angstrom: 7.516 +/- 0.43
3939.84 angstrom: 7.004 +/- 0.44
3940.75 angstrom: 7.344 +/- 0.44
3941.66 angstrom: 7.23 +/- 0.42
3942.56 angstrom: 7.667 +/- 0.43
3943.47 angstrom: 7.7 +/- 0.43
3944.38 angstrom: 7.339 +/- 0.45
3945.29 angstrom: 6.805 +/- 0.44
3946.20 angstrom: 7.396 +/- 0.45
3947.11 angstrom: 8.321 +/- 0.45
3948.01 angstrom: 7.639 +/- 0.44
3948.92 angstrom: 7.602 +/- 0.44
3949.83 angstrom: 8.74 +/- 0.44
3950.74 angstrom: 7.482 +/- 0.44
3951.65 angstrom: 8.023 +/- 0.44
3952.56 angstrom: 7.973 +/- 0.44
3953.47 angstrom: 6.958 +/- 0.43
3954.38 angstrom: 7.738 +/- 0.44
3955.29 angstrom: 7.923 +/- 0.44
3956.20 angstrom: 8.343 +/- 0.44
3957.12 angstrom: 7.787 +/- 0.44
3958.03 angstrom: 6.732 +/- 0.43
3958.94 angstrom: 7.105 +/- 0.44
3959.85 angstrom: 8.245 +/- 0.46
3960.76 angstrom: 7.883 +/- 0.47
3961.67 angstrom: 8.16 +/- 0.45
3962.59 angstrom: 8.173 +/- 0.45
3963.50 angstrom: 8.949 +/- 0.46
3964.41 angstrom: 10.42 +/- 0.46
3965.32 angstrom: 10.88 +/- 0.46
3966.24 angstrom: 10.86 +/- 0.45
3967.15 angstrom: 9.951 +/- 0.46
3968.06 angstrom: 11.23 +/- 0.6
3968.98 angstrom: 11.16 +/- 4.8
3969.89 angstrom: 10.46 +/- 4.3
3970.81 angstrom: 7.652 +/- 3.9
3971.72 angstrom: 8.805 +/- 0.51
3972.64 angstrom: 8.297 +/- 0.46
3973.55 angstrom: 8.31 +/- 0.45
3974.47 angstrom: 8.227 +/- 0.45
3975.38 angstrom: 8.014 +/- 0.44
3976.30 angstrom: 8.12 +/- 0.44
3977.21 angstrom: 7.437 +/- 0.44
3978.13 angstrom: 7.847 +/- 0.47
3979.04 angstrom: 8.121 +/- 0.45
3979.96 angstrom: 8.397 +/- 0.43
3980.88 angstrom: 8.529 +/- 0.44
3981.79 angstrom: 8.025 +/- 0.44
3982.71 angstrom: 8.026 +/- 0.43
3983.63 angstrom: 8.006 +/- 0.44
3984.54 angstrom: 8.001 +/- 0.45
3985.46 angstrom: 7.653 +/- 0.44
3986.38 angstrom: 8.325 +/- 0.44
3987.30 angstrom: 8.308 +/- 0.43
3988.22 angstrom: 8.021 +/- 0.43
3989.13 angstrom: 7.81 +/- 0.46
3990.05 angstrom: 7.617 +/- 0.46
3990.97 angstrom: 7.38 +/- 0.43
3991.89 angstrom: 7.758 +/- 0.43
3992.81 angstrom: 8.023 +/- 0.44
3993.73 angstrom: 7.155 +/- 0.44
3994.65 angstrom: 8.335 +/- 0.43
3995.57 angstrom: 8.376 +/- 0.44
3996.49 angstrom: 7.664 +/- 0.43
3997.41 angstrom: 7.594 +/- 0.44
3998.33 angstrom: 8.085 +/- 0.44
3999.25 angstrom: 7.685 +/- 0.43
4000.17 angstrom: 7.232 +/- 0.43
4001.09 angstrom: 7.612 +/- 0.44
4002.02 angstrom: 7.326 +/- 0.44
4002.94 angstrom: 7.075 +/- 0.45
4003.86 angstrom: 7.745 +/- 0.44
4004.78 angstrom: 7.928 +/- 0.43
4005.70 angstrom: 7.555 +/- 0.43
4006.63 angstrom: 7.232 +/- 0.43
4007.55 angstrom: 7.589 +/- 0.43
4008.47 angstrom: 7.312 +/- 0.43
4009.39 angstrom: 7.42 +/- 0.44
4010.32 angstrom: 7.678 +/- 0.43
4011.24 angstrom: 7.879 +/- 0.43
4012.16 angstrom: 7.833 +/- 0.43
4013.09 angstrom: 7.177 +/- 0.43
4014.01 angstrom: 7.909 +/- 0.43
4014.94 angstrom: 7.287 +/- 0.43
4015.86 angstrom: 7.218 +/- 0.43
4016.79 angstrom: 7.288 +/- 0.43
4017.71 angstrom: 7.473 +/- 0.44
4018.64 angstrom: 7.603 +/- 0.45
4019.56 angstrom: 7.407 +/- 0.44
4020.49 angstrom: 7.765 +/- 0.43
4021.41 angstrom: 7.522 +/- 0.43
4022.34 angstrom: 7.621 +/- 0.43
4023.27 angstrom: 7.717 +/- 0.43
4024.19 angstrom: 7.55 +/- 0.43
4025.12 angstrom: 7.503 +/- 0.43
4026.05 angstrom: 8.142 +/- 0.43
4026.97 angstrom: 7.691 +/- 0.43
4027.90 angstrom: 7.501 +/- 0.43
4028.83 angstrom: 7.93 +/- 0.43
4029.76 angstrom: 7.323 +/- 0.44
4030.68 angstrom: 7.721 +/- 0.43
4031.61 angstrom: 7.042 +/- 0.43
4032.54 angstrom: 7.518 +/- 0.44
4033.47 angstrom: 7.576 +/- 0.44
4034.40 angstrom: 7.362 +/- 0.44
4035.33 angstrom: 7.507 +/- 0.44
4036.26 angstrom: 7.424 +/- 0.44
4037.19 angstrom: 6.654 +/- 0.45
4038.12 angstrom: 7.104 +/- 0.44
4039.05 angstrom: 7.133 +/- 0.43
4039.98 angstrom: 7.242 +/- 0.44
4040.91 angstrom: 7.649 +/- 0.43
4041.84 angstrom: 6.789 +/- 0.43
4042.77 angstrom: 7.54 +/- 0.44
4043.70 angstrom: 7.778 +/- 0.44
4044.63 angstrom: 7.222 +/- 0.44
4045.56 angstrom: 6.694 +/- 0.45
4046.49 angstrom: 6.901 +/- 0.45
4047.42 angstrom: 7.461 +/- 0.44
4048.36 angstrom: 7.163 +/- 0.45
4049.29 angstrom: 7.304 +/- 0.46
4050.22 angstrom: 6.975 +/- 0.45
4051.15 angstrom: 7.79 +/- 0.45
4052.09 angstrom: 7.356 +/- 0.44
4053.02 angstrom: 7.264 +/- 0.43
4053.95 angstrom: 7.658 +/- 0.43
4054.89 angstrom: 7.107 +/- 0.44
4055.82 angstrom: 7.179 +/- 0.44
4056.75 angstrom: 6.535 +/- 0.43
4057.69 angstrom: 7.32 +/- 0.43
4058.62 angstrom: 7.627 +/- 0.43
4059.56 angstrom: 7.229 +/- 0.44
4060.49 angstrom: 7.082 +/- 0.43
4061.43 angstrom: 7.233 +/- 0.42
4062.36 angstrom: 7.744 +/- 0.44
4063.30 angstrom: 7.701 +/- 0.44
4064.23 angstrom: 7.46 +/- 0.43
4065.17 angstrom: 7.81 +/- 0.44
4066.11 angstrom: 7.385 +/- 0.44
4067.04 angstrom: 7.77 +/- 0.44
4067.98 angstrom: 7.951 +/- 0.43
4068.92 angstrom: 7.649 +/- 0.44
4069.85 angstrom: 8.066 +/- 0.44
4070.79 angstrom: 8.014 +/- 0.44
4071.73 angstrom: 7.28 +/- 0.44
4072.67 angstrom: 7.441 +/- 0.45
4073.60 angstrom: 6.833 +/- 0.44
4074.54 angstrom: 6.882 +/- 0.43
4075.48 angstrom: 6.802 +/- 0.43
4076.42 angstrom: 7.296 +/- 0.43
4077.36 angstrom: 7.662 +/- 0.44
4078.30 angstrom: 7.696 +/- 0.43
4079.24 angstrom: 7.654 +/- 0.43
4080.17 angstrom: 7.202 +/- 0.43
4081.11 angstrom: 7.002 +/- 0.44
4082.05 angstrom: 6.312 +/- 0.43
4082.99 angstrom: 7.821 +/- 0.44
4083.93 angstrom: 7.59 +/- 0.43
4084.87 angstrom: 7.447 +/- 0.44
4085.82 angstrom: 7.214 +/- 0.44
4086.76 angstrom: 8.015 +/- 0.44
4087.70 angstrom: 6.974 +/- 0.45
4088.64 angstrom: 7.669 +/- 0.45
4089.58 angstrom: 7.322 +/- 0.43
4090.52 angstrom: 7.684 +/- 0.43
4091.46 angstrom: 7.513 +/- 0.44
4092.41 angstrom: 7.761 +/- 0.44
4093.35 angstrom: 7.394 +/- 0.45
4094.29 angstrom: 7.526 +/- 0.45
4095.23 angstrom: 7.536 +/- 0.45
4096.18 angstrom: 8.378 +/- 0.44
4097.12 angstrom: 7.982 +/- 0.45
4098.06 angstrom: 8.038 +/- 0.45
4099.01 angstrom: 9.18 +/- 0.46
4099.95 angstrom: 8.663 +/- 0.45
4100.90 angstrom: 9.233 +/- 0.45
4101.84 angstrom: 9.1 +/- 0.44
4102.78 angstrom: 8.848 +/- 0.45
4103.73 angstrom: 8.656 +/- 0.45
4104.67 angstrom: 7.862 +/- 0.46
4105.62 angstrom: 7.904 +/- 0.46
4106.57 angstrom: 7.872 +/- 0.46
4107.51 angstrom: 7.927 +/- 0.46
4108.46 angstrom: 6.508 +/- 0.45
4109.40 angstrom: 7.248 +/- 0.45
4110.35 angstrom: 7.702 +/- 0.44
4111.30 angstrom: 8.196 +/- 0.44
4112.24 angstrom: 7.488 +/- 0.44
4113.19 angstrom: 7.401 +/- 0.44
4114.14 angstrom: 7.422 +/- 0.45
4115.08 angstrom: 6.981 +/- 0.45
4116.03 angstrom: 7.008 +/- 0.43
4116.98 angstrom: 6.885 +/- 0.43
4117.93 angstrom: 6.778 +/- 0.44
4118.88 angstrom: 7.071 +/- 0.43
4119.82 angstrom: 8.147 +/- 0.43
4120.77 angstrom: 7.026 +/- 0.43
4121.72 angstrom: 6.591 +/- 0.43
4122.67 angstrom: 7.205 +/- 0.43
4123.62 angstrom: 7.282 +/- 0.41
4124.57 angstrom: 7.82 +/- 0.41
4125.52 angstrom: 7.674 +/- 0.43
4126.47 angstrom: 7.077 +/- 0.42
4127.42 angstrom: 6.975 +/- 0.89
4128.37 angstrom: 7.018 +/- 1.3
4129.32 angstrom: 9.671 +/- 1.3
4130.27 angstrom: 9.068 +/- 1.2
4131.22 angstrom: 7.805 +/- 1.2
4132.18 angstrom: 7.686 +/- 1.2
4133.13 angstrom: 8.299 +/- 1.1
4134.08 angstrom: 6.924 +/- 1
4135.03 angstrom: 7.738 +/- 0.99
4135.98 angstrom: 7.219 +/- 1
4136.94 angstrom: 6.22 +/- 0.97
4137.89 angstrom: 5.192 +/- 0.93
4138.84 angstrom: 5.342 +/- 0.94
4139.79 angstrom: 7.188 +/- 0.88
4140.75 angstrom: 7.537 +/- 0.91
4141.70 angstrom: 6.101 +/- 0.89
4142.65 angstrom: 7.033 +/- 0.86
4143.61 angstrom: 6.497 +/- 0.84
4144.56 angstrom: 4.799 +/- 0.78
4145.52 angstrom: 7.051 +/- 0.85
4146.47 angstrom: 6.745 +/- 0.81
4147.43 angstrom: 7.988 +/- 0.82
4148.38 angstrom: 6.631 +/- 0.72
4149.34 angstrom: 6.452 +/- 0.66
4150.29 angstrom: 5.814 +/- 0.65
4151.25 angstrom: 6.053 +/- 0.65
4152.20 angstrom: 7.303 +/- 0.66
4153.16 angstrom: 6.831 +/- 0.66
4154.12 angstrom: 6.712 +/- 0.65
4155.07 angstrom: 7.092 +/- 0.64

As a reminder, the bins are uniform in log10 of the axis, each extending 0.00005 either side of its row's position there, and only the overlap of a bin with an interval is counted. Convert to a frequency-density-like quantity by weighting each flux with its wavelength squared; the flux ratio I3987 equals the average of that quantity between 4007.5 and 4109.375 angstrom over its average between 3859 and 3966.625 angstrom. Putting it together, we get 0.89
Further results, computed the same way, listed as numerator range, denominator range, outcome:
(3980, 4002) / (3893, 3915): 0.93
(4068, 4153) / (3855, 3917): 0.81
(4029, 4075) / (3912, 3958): 1.01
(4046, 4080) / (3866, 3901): 0.74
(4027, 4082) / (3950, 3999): 0.92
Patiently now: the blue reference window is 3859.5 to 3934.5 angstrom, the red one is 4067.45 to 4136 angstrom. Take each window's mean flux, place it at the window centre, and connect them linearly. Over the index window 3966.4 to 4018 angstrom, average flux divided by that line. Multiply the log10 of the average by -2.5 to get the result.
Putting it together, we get 0.097 mag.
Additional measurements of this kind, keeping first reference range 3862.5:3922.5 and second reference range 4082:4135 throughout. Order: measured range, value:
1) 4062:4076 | 0.09 mag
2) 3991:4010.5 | 0.17 mag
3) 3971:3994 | 0.14 mag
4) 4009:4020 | 0.17 mag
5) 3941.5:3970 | 0.13 mag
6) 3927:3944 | 0.30 mag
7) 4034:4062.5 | 0.16 mag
